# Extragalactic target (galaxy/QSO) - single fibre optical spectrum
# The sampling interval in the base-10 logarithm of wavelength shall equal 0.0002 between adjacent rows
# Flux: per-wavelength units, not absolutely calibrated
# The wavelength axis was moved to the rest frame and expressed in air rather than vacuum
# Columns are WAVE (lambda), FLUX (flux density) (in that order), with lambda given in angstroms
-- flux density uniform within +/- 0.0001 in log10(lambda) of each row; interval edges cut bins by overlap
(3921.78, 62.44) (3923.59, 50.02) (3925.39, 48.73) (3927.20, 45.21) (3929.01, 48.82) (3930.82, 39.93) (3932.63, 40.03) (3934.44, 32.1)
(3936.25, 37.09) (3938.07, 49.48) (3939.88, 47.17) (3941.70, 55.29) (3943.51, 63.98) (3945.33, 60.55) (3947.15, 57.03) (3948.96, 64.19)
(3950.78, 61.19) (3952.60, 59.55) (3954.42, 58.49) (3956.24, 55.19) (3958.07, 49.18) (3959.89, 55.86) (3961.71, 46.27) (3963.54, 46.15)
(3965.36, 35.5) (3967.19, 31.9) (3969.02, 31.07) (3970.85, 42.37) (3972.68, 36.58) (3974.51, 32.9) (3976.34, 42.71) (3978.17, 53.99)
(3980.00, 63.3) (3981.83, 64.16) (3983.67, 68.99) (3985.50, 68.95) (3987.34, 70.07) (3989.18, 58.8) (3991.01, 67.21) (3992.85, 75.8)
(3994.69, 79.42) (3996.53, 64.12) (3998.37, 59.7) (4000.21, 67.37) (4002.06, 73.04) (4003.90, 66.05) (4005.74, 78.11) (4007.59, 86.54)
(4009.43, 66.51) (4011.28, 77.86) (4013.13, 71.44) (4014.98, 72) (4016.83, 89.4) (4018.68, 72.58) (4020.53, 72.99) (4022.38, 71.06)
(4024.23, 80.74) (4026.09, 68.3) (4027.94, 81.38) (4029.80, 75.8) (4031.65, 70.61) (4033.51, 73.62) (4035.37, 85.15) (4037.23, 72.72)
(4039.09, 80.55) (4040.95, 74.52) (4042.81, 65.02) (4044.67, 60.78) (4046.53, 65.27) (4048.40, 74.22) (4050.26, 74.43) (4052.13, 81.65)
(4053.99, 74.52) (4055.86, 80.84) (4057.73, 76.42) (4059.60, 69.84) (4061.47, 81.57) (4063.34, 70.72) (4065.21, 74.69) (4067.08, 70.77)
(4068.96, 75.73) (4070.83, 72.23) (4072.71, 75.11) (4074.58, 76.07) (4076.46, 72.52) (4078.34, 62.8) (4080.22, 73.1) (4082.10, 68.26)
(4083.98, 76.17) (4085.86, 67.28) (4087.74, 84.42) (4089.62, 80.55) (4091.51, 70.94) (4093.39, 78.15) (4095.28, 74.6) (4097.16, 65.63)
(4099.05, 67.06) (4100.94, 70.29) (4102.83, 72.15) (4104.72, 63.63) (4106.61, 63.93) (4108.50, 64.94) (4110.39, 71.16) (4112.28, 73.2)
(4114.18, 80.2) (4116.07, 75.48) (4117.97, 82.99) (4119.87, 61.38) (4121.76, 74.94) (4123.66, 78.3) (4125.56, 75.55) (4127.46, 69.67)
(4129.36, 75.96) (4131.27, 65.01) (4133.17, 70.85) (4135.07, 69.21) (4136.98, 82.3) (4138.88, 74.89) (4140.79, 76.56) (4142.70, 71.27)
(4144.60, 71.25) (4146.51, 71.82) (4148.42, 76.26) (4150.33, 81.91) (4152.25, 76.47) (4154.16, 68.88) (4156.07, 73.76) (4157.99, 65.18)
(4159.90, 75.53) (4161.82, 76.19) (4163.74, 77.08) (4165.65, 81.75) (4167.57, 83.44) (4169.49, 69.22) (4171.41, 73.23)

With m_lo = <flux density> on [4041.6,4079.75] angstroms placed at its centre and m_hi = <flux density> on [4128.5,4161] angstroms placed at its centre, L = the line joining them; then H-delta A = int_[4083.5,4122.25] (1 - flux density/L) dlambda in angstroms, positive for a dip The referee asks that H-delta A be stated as 0.4 angstroms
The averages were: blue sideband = 72.8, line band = 72.3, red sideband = 73.4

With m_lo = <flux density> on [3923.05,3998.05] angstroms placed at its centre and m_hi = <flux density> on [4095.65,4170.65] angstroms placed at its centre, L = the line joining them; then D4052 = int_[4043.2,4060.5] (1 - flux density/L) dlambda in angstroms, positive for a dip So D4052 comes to -2.6 angstroms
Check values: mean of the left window 52.8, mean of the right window 73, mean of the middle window 72.9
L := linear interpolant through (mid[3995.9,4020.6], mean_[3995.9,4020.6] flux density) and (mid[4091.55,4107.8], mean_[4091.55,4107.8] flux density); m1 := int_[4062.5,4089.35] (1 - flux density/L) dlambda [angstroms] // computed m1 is -1.04 angstroms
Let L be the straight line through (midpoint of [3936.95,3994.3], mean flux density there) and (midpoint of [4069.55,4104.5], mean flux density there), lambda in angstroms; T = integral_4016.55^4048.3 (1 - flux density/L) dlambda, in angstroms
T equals -4.8 angstroms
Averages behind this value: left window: 54.2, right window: 72.5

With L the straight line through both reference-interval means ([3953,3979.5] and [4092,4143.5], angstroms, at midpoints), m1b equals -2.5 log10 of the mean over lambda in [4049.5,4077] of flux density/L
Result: -0.20 mag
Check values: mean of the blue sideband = 44.7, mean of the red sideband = 72.2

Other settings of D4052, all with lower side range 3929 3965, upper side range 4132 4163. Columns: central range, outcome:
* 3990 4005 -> -3.2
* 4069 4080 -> -1.1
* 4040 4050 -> -1.0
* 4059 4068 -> -1.3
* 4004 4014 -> -2.9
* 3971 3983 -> 1.3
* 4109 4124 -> -0.8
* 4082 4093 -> -1.3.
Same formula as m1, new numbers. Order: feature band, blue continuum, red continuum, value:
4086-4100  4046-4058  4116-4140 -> 0.1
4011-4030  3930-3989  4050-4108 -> -4.2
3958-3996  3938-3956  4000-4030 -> 7.1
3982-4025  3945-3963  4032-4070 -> -4.3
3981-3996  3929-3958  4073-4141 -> -3.0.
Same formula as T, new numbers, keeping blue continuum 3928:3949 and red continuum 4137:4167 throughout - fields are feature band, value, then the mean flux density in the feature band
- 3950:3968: 0.5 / 49.9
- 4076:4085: -0.6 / 70.4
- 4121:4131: -0.3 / 74.1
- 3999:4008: -2.5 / 73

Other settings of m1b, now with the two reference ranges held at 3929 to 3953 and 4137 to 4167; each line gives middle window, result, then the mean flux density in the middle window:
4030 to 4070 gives -0.17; 74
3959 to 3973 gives 0.30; 40.8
